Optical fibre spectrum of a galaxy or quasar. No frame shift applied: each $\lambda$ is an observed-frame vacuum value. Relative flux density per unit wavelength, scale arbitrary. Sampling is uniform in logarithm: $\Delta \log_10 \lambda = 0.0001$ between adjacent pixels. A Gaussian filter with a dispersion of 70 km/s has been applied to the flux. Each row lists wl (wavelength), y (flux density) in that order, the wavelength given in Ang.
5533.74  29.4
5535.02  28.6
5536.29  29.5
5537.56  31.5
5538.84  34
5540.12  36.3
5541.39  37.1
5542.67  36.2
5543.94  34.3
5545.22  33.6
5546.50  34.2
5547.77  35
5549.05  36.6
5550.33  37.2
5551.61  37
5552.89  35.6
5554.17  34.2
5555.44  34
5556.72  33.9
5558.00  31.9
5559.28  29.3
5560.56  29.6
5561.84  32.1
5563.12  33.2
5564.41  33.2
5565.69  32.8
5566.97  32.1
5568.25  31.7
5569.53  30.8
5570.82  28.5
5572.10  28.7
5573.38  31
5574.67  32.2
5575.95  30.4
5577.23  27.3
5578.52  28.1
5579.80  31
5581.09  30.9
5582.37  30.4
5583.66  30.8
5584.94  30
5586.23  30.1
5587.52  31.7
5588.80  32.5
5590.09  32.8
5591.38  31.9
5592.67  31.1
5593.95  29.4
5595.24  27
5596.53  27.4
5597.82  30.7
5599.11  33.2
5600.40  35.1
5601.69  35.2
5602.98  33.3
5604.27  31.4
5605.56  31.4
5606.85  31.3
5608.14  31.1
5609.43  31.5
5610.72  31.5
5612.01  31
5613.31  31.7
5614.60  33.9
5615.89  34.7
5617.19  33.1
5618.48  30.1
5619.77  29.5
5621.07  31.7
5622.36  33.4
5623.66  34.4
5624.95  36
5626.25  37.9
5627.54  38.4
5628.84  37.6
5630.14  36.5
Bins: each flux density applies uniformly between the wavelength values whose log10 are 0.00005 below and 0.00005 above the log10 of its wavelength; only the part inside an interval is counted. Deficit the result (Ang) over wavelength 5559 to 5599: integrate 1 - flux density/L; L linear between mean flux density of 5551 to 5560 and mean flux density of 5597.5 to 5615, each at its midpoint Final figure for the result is 2.90 Ang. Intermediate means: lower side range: 33.7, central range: 30.6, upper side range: 32.3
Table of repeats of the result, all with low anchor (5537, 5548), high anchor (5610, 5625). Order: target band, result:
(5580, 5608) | 1.6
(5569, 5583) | 1.6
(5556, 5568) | 0.7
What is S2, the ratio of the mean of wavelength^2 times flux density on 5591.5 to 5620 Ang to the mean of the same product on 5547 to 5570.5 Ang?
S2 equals 0.97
